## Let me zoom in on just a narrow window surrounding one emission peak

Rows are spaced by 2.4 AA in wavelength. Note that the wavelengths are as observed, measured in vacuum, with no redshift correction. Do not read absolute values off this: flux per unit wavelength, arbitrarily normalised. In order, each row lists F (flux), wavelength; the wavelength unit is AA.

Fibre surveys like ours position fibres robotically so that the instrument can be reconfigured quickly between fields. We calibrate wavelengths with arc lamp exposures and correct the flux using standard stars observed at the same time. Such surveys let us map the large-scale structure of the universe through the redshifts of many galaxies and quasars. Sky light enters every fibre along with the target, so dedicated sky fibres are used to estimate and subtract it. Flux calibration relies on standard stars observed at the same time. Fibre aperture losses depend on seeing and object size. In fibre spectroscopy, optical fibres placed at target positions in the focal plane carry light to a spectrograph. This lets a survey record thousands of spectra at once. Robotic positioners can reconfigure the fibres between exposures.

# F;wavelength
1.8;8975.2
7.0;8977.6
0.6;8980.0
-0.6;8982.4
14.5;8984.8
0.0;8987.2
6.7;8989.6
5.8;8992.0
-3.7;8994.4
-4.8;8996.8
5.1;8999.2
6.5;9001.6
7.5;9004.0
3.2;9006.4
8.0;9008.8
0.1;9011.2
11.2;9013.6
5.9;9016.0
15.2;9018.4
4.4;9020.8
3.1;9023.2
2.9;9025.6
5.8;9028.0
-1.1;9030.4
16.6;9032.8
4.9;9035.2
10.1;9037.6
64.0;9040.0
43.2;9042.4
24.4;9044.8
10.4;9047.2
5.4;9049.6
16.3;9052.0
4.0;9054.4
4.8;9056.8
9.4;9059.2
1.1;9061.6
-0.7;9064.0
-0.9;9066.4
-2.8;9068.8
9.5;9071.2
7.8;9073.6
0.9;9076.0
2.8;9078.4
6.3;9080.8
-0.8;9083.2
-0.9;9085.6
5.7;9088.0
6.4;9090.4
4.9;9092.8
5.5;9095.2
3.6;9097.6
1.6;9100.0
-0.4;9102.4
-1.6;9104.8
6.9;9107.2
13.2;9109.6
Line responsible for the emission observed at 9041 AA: H-beta 4861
